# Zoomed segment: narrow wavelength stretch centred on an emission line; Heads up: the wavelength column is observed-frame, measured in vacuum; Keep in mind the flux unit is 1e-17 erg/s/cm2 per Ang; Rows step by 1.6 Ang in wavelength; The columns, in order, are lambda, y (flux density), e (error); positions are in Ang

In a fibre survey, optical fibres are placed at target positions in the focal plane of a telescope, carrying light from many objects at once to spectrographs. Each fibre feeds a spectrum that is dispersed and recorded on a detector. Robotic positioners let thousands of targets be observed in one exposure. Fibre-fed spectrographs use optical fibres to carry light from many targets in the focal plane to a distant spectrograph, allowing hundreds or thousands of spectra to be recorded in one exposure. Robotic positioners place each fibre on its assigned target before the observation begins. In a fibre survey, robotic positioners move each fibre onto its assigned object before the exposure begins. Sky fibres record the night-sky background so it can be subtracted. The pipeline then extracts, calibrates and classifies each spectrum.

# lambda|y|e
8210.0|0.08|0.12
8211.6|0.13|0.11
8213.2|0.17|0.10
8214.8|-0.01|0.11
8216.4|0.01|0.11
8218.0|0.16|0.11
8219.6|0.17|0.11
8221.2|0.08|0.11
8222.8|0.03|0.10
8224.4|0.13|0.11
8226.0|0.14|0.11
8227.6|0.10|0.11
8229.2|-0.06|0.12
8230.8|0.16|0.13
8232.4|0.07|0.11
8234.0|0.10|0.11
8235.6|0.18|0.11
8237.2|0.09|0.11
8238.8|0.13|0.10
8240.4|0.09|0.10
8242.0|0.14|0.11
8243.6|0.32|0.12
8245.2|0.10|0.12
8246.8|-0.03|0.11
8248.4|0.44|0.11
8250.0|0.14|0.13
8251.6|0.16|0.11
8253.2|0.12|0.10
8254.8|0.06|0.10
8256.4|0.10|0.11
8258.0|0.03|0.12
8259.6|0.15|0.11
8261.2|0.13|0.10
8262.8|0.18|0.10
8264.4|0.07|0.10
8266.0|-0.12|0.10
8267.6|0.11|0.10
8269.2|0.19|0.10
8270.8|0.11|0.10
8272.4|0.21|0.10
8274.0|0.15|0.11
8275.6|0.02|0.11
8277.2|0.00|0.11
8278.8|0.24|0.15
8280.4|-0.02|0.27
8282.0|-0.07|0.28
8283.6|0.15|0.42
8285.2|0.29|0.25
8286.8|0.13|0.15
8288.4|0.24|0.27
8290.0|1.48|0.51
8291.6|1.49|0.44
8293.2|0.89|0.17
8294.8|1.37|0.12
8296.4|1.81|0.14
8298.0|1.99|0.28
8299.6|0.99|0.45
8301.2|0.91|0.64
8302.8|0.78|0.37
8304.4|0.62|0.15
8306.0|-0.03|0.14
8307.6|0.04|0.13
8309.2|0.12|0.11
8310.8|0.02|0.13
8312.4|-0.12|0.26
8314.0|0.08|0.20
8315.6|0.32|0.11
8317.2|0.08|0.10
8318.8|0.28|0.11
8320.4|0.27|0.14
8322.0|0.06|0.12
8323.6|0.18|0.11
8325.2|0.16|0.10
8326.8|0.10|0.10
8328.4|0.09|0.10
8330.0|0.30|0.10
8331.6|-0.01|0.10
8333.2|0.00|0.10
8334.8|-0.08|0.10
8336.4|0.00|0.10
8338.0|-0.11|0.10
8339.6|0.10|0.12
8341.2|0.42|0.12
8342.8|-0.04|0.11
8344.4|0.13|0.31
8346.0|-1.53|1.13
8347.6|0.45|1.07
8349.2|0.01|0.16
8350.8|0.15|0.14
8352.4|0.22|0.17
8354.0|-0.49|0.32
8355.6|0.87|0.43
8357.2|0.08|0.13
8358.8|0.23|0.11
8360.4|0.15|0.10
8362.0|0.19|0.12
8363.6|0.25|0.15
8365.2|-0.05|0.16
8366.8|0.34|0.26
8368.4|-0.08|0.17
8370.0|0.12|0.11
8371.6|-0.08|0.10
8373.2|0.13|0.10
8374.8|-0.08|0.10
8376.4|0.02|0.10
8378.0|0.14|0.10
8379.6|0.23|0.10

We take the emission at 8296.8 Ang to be [O II]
